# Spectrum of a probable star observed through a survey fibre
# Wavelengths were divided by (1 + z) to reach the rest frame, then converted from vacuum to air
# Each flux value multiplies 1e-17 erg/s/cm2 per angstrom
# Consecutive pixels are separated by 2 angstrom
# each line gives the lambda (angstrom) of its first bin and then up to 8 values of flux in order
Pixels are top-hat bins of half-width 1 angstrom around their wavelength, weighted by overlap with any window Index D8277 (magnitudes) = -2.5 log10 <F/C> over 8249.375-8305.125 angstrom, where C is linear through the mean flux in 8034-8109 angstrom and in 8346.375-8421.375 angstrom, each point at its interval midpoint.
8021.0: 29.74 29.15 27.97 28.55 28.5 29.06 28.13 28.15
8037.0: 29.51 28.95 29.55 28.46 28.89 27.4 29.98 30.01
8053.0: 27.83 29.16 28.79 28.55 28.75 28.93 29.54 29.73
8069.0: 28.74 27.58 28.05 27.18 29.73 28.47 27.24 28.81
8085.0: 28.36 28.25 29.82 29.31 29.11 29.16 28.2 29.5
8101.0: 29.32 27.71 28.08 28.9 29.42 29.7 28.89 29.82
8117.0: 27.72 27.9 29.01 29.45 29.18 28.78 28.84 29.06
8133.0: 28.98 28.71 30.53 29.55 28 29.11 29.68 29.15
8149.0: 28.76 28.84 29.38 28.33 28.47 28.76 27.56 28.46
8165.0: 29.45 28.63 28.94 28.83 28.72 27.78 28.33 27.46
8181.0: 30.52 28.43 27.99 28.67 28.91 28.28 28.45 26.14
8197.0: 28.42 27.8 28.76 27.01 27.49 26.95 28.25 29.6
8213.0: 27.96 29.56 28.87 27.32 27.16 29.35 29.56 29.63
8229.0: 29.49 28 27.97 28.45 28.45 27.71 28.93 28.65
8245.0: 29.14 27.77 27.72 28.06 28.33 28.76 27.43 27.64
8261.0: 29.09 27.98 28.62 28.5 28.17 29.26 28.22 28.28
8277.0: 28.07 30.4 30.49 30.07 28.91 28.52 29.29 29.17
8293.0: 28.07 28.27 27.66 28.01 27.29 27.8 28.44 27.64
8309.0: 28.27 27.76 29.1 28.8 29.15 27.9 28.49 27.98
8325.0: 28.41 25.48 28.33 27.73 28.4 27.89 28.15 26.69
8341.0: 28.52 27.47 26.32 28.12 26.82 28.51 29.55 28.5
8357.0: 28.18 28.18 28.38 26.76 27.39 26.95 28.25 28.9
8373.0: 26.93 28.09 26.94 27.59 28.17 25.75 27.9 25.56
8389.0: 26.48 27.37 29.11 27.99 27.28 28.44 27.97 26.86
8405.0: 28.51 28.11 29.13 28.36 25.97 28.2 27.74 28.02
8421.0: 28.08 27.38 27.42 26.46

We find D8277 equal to -0.016 mag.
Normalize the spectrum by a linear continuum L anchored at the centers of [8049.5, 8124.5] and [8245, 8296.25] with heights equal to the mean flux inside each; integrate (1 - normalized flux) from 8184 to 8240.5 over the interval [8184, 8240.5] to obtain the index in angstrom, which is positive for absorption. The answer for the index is 0.72 angstrom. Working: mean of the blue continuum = 28.8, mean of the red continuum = 28.6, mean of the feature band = 28.3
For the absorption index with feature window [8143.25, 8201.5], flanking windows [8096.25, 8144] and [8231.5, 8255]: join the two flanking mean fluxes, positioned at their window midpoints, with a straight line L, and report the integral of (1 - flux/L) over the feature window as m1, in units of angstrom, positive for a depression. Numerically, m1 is 0.23 angstrom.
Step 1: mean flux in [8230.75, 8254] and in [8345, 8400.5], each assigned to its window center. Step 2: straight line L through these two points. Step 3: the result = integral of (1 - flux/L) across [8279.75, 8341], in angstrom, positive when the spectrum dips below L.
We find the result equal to -0.7 angstrom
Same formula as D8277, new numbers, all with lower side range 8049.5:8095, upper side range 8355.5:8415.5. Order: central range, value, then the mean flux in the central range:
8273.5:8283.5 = -0.051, 29.4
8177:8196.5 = 0.001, 28.3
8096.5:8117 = -0.011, 28.9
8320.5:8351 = 0.006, 27.7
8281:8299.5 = -0.030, 28.8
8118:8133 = -0.013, 28.9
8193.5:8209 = 0.028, 27.6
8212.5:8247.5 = -0.014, 28.6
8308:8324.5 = -0.020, 28.4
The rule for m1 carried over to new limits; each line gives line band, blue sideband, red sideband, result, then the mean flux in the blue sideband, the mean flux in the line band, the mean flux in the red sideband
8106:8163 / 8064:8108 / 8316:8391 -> -0.88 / 28.7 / 28.9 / 27.7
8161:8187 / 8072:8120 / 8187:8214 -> -0.36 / 28.7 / 28.6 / 28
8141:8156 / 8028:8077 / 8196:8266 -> -0.23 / 28.7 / 29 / 28.3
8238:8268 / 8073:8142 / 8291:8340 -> -0.03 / 28.8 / 28.3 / 28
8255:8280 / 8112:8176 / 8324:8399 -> -0.27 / 28.9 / 28.5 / 27.7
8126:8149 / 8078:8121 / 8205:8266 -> -0.37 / 28.8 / 29.1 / 28.4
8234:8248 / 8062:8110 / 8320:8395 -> -0.16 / 28.7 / 28.4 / 27.7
